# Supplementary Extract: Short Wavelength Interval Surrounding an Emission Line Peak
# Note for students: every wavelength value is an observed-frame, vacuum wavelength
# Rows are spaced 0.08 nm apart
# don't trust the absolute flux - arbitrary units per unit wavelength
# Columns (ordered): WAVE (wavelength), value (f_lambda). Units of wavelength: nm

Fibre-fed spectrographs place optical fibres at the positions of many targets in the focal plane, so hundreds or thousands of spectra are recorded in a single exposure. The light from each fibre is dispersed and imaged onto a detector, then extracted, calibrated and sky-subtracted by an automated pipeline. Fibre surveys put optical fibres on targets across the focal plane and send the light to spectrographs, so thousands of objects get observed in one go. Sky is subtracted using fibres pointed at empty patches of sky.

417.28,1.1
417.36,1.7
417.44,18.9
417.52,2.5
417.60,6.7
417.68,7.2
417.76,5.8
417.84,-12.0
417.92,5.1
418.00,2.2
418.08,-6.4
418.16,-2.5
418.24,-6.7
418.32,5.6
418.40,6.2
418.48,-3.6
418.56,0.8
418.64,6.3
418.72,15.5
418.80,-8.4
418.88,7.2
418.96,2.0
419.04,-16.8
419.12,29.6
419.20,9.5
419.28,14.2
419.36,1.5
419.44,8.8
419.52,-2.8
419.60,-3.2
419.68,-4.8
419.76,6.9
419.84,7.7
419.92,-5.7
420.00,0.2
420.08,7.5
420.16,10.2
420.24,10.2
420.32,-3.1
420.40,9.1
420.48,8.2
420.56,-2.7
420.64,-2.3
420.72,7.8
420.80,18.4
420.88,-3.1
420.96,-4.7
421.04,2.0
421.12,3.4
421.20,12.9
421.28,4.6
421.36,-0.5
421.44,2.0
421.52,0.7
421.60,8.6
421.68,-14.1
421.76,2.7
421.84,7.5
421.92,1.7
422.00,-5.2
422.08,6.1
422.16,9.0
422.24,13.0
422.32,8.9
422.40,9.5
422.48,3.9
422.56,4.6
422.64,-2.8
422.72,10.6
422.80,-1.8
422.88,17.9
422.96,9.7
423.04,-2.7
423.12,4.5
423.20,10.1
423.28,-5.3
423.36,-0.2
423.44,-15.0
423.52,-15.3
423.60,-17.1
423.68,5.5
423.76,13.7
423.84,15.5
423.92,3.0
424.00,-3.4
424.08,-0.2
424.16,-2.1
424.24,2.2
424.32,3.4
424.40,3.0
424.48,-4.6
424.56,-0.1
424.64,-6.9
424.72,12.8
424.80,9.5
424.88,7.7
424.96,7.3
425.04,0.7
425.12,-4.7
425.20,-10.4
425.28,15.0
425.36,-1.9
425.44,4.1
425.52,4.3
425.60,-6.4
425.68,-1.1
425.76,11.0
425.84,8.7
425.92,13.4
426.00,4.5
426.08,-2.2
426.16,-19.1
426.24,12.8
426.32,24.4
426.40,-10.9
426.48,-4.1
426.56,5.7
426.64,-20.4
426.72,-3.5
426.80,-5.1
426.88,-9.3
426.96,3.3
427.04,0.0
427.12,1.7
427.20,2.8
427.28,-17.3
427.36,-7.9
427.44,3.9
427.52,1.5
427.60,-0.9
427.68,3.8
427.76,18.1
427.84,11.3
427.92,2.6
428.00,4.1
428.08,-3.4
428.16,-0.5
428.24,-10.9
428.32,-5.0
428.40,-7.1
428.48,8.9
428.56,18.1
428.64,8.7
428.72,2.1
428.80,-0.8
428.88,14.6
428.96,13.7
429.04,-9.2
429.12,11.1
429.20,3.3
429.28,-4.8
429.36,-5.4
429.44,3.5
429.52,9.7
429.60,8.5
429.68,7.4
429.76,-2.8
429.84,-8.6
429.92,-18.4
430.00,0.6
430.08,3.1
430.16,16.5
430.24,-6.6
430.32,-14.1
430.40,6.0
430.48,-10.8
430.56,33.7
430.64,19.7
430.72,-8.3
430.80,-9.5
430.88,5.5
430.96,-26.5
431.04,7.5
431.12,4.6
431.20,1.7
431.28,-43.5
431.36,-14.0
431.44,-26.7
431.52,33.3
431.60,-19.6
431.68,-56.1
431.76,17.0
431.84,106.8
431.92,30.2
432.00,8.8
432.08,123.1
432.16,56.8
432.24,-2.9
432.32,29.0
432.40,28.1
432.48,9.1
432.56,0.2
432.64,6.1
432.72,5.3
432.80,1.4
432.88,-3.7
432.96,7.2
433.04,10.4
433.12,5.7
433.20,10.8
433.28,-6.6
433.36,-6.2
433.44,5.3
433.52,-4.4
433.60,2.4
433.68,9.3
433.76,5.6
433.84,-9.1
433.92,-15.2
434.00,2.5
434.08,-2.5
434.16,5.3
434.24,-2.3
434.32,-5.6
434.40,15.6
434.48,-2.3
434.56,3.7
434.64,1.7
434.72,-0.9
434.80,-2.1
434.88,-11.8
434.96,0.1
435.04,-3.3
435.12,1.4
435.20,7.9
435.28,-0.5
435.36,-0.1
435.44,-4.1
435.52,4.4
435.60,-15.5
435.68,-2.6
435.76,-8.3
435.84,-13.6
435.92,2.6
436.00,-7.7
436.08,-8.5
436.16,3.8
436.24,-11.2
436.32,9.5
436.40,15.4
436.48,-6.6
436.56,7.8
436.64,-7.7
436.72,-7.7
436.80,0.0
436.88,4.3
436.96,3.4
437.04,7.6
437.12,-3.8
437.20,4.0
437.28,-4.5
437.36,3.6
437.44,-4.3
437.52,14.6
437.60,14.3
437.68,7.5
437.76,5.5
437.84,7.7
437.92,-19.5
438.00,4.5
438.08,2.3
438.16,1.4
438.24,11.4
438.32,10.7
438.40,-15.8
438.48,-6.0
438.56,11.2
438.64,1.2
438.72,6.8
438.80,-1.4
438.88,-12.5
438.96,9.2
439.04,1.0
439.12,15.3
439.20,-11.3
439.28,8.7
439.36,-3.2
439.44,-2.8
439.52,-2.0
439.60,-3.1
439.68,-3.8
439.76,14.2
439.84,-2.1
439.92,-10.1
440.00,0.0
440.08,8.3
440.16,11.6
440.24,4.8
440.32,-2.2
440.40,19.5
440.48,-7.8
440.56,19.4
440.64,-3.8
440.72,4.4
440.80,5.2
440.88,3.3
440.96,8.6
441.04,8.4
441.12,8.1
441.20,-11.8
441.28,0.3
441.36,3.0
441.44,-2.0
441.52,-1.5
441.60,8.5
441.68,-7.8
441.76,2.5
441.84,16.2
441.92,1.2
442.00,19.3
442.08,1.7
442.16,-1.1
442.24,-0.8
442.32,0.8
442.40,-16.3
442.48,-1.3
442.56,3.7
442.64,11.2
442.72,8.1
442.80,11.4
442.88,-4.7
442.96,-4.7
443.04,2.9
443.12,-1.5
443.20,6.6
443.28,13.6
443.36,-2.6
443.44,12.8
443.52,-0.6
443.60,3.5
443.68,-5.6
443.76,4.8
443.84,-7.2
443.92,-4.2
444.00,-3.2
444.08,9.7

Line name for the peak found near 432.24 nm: C III]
